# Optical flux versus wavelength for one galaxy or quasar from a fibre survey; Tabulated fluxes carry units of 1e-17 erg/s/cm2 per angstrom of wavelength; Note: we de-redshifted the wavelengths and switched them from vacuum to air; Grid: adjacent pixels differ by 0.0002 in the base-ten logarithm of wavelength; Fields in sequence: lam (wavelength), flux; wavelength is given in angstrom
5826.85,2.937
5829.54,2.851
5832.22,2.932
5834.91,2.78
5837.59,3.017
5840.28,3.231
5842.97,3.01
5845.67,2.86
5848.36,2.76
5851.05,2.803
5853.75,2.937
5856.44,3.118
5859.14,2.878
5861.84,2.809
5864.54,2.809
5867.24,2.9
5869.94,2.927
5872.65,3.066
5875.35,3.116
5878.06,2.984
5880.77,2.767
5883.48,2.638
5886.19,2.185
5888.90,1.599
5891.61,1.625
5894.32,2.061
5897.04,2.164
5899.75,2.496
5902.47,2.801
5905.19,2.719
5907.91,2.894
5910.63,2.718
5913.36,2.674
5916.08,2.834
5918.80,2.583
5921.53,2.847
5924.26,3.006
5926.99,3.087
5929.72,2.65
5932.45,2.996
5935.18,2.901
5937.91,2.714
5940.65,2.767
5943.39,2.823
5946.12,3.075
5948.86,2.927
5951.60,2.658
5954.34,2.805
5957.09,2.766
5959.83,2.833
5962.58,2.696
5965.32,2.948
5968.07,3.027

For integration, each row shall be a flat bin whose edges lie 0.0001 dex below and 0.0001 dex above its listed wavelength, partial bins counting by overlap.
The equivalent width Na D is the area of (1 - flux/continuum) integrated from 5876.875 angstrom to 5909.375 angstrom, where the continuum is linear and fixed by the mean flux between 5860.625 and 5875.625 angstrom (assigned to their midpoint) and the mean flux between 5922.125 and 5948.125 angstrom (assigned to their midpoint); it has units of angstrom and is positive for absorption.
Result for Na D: 5.6 angstrom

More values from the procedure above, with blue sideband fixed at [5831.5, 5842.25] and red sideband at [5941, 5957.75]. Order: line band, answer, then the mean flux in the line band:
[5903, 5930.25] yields 0.8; 2.81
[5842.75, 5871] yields 0.8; 2.89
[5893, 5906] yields 2.1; 2.44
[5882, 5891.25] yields 2.6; 2.09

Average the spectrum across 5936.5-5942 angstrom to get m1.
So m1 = 2.74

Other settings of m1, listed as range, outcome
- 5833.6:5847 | 2.98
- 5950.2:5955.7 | 2.73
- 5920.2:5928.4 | 2.98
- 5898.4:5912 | 2.72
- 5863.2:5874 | 2.93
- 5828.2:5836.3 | 2.86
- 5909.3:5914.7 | 2.69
